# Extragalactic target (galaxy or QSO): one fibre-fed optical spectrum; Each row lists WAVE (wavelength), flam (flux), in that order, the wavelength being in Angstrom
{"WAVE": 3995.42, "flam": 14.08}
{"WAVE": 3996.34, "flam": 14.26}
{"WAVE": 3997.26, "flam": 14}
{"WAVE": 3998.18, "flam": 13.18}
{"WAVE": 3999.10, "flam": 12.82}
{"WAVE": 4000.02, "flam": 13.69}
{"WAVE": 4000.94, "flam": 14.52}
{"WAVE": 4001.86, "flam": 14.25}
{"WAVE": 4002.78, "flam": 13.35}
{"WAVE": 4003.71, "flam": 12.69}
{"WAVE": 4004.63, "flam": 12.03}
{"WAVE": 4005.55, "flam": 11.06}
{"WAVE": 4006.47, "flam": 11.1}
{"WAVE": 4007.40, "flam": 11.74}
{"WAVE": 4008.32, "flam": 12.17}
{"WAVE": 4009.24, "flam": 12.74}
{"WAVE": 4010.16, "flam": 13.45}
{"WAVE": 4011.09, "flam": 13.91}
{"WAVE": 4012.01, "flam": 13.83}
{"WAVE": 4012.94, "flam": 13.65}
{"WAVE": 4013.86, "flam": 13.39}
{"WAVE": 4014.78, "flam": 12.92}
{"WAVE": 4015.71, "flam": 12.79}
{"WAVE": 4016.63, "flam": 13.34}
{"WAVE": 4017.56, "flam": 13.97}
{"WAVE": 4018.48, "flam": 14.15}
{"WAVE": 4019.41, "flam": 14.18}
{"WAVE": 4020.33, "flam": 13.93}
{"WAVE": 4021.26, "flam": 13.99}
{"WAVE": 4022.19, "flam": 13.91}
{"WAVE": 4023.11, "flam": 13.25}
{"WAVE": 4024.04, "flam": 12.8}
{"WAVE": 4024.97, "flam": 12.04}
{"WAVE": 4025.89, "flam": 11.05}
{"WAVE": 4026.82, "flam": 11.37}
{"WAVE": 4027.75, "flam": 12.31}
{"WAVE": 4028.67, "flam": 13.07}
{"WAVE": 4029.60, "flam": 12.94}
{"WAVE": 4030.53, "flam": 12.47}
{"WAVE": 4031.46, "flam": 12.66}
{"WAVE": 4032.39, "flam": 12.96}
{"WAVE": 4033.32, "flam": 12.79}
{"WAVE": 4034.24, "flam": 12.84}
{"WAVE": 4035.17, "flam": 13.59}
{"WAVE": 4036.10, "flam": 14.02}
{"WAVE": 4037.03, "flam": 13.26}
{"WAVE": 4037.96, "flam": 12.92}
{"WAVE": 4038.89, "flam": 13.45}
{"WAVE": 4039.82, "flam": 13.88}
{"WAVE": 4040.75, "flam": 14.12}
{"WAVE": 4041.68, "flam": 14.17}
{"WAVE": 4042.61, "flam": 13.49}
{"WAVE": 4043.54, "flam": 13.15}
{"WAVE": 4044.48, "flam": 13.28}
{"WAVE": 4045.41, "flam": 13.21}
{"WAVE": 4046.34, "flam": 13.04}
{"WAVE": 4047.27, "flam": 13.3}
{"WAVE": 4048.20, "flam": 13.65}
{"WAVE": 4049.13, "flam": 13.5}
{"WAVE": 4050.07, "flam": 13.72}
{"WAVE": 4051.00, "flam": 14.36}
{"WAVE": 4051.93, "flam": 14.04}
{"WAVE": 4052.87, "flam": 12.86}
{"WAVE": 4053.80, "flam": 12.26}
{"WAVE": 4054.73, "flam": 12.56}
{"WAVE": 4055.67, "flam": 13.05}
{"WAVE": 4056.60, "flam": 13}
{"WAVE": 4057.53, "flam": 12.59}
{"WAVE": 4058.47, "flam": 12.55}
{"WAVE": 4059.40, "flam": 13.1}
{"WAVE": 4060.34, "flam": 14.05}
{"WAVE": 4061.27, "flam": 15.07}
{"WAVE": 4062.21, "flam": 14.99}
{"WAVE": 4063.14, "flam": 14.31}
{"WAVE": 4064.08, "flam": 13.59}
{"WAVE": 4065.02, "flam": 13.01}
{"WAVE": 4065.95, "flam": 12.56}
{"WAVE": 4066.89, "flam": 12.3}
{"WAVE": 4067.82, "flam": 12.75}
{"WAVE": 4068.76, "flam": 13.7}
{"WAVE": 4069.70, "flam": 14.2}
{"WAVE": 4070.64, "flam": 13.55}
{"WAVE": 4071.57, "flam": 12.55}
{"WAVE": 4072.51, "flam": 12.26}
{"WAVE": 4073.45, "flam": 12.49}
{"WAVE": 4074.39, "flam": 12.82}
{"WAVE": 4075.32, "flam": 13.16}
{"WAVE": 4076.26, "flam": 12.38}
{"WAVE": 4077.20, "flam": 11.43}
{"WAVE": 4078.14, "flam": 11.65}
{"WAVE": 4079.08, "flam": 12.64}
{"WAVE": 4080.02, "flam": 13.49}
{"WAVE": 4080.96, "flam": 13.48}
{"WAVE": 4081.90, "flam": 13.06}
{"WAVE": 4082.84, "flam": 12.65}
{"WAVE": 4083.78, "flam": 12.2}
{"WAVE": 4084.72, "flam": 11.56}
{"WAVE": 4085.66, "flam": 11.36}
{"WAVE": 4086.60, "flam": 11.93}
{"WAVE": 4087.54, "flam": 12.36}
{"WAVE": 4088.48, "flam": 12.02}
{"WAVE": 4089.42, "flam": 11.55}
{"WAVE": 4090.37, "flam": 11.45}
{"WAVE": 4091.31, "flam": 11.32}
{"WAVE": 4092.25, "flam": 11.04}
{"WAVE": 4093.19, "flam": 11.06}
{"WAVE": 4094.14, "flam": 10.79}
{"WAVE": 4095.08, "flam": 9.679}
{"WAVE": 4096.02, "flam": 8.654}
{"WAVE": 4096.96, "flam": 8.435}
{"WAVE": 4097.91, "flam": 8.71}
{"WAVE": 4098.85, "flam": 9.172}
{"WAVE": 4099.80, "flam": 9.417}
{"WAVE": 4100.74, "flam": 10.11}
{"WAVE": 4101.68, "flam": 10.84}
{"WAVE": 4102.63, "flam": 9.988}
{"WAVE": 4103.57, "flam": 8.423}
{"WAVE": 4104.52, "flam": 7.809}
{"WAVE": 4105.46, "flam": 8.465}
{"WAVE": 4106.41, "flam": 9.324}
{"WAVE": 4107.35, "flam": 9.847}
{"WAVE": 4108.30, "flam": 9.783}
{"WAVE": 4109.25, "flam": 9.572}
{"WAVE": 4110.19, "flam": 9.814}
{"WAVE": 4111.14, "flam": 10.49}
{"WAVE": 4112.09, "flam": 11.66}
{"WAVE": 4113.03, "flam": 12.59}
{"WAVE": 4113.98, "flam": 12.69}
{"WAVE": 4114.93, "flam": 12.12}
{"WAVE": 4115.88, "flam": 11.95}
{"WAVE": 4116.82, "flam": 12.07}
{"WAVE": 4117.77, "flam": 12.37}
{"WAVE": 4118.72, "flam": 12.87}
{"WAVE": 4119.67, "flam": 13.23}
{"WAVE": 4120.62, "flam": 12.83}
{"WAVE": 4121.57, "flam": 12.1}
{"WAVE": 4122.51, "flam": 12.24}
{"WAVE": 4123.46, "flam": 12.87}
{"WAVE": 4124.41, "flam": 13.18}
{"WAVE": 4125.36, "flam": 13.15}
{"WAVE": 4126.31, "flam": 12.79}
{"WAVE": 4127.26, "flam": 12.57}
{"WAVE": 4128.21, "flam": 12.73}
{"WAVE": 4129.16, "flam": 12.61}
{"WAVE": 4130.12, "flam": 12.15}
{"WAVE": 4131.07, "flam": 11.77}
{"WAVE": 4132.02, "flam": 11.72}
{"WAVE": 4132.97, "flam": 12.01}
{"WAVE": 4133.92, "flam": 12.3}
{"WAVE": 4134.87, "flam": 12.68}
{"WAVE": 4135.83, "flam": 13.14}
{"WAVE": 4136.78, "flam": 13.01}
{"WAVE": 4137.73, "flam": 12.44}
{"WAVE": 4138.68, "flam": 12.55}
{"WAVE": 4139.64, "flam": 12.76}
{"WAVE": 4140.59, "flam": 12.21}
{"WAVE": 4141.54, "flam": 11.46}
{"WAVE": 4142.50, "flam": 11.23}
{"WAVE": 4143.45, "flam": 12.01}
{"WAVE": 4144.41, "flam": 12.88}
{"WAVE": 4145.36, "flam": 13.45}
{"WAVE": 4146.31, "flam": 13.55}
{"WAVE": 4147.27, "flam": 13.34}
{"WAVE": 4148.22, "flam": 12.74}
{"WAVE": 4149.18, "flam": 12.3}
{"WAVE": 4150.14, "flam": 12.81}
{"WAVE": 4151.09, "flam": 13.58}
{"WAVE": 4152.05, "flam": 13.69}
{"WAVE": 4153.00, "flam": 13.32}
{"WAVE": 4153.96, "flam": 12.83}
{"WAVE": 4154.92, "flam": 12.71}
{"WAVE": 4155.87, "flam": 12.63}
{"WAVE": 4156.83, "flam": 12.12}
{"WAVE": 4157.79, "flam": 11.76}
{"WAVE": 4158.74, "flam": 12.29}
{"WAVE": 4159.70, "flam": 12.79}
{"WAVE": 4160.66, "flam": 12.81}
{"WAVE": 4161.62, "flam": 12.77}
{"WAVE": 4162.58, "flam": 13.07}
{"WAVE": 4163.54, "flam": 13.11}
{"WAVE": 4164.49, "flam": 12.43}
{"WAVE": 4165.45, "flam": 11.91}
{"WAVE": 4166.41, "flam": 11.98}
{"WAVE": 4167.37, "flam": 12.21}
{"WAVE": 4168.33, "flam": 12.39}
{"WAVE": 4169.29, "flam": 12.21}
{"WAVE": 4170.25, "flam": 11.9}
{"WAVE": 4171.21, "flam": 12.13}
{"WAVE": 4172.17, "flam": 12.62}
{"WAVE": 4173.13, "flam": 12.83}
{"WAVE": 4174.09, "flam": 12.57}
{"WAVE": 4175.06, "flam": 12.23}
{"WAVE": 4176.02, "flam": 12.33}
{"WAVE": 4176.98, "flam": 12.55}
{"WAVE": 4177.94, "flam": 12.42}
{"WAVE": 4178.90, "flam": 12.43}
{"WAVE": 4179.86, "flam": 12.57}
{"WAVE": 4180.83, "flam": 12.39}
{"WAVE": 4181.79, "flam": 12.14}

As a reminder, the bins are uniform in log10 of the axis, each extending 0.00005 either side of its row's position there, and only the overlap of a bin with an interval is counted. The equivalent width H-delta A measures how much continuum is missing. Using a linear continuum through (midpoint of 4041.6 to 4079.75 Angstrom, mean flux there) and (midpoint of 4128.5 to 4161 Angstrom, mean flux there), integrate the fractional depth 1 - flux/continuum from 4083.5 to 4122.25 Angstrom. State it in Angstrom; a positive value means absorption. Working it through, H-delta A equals 6.2 Angstrom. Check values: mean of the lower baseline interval 13.2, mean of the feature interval 10.8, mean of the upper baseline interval 12.6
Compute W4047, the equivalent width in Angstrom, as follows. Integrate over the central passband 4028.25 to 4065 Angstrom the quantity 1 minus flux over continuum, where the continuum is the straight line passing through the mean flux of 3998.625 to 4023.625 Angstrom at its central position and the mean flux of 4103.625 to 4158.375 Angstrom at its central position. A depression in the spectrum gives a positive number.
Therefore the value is -1.4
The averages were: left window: 13.2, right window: 12.1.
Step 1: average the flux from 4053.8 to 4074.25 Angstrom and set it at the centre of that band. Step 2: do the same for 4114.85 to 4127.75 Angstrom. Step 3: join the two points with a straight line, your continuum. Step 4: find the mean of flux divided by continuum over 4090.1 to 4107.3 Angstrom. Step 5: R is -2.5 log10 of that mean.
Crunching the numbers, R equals 0.31 mag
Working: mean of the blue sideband 13.2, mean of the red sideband 12.6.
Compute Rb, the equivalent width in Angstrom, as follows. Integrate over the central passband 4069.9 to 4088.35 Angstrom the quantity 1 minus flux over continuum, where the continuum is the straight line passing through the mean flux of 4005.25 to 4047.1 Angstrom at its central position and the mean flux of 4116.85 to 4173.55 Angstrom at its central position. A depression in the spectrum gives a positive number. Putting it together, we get 0.5 Angstrom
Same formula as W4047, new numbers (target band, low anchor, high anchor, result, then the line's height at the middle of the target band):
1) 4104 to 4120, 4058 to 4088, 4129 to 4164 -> 2.3 Angstrom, 12.8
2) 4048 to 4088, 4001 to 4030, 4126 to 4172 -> -0.6 Angstrom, 12.8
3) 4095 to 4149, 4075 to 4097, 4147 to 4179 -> 2.6 Angstrom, 12.1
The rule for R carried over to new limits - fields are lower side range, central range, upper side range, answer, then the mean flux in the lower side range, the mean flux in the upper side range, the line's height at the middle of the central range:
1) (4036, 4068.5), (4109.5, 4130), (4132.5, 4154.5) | 0.05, 13.4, 12.7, 12.9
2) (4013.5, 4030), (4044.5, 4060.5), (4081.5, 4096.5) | -0.08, 13.1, 11.4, 12.3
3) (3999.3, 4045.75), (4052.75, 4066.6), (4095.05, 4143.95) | -0.07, 13.1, 11.4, 12.4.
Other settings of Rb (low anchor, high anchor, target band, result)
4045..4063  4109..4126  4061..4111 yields 5.16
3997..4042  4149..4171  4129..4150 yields 0.32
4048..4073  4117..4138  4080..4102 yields 3.30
